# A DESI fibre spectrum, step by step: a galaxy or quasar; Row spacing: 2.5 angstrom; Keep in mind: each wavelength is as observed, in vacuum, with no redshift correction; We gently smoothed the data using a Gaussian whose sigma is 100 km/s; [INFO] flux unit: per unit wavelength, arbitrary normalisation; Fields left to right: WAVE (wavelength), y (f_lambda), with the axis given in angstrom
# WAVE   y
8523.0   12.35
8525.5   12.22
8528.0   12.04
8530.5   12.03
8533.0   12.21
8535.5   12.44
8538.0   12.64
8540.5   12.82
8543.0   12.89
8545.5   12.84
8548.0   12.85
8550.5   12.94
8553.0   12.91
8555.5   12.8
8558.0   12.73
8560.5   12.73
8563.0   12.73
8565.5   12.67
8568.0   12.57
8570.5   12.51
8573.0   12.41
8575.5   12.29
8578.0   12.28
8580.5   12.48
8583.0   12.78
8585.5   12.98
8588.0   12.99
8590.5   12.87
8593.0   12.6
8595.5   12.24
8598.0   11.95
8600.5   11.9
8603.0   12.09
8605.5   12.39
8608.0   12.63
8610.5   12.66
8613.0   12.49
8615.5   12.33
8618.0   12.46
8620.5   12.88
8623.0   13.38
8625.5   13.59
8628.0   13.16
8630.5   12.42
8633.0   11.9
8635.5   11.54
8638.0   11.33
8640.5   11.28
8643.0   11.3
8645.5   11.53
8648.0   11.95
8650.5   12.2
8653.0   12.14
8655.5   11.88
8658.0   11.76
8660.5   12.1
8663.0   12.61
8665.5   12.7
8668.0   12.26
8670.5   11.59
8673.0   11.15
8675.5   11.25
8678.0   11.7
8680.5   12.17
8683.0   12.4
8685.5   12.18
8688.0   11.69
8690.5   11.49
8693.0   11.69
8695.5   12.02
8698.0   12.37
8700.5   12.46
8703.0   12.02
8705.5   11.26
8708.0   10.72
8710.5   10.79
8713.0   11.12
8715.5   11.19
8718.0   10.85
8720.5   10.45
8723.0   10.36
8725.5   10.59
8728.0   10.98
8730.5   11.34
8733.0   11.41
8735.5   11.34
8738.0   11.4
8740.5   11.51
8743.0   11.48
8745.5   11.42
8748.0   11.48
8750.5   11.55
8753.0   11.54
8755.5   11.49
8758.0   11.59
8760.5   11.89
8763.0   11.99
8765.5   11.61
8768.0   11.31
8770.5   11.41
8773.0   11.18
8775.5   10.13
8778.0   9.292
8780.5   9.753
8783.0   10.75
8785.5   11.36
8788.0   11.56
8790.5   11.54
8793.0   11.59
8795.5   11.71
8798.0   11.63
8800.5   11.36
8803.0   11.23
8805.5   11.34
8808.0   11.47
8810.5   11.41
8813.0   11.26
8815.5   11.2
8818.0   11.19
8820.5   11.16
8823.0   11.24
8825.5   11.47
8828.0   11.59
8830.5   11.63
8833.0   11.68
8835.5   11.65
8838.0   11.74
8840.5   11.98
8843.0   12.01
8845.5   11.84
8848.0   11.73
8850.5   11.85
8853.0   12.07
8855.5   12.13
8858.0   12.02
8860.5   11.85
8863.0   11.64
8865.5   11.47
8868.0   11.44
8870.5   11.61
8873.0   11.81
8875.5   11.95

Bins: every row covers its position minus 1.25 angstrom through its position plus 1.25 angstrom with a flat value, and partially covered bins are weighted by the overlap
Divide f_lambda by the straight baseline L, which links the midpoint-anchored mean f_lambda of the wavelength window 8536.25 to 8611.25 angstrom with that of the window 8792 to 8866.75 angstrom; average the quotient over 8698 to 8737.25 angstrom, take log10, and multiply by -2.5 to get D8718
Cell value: 0.08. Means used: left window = 12.6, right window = 11.6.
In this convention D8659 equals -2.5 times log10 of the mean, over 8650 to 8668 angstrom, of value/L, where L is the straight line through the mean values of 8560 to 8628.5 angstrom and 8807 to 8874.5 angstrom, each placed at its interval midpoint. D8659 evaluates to 0.013 mag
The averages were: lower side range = 12.6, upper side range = 11.6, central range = 12.2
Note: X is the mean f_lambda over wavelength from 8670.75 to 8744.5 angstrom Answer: 11.4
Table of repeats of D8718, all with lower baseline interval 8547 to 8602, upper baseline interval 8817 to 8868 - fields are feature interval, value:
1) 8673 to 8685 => 0.038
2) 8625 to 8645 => 0.036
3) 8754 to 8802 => 0.065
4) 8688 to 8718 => 0.058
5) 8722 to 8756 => 0.071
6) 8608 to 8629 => -0.035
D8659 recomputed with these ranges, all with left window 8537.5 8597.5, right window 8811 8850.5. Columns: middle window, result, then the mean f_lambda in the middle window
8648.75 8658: 0.03 mag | 12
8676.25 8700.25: 0.02 mag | 12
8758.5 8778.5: 0.06 mag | 11.2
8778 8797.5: 0.06 mag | 11.1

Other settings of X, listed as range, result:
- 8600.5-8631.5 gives 12.7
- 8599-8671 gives 12.2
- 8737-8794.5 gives 11.3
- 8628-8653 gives 11.8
